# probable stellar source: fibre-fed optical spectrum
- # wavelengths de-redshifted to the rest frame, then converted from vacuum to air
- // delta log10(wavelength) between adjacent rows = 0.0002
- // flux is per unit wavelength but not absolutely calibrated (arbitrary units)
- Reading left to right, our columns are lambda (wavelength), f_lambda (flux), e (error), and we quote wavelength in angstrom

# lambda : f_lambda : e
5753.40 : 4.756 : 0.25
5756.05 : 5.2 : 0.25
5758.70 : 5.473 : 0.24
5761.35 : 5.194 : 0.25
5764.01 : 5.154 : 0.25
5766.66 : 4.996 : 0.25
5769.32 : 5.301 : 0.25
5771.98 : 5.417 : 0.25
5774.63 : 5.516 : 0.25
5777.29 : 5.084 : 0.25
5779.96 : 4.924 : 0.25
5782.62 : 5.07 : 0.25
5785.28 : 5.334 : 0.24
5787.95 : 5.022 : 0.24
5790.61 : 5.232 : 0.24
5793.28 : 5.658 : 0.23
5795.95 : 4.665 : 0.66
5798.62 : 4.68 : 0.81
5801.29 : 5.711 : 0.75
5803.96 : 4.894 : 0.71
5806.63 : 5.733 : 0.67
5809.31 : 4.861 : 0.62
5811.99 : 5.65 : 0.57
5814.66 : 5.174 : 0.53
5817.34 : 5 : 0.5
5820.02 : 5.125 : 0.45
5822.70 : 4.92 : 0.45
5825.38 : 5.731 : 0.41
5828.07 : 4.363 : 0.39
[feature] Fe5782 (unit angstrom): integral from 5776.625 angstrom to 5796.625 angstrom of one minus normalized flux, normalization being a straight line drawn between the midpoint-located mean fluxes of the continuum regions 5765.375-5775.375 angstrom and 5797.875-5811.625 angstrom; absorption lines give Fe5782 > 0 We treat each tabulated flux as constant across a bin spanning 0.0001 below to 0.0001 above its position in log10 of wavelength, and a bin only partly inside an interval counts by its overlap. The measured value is 0.48 angstrom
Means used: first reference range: 5.3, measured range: 5.14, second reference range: 5.23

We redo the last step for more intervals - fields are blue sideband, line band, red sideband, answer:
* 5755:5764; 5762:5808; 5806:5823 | 0.4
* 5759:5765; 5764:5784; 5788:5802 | 0.0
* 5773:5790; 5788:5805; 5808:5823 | 0.1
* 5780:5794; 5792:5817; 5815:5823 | -0.5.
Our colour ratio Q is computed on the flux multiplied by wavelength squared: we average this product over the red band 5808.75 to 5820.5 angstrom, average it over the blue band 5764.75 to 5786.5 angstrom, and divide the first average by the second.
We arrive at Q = 1.01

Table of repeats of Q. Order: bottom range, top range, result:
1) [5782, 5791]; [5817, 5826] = 1.01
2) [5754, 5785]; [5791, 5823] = 1.01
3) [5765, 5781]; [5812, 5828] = 1.01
